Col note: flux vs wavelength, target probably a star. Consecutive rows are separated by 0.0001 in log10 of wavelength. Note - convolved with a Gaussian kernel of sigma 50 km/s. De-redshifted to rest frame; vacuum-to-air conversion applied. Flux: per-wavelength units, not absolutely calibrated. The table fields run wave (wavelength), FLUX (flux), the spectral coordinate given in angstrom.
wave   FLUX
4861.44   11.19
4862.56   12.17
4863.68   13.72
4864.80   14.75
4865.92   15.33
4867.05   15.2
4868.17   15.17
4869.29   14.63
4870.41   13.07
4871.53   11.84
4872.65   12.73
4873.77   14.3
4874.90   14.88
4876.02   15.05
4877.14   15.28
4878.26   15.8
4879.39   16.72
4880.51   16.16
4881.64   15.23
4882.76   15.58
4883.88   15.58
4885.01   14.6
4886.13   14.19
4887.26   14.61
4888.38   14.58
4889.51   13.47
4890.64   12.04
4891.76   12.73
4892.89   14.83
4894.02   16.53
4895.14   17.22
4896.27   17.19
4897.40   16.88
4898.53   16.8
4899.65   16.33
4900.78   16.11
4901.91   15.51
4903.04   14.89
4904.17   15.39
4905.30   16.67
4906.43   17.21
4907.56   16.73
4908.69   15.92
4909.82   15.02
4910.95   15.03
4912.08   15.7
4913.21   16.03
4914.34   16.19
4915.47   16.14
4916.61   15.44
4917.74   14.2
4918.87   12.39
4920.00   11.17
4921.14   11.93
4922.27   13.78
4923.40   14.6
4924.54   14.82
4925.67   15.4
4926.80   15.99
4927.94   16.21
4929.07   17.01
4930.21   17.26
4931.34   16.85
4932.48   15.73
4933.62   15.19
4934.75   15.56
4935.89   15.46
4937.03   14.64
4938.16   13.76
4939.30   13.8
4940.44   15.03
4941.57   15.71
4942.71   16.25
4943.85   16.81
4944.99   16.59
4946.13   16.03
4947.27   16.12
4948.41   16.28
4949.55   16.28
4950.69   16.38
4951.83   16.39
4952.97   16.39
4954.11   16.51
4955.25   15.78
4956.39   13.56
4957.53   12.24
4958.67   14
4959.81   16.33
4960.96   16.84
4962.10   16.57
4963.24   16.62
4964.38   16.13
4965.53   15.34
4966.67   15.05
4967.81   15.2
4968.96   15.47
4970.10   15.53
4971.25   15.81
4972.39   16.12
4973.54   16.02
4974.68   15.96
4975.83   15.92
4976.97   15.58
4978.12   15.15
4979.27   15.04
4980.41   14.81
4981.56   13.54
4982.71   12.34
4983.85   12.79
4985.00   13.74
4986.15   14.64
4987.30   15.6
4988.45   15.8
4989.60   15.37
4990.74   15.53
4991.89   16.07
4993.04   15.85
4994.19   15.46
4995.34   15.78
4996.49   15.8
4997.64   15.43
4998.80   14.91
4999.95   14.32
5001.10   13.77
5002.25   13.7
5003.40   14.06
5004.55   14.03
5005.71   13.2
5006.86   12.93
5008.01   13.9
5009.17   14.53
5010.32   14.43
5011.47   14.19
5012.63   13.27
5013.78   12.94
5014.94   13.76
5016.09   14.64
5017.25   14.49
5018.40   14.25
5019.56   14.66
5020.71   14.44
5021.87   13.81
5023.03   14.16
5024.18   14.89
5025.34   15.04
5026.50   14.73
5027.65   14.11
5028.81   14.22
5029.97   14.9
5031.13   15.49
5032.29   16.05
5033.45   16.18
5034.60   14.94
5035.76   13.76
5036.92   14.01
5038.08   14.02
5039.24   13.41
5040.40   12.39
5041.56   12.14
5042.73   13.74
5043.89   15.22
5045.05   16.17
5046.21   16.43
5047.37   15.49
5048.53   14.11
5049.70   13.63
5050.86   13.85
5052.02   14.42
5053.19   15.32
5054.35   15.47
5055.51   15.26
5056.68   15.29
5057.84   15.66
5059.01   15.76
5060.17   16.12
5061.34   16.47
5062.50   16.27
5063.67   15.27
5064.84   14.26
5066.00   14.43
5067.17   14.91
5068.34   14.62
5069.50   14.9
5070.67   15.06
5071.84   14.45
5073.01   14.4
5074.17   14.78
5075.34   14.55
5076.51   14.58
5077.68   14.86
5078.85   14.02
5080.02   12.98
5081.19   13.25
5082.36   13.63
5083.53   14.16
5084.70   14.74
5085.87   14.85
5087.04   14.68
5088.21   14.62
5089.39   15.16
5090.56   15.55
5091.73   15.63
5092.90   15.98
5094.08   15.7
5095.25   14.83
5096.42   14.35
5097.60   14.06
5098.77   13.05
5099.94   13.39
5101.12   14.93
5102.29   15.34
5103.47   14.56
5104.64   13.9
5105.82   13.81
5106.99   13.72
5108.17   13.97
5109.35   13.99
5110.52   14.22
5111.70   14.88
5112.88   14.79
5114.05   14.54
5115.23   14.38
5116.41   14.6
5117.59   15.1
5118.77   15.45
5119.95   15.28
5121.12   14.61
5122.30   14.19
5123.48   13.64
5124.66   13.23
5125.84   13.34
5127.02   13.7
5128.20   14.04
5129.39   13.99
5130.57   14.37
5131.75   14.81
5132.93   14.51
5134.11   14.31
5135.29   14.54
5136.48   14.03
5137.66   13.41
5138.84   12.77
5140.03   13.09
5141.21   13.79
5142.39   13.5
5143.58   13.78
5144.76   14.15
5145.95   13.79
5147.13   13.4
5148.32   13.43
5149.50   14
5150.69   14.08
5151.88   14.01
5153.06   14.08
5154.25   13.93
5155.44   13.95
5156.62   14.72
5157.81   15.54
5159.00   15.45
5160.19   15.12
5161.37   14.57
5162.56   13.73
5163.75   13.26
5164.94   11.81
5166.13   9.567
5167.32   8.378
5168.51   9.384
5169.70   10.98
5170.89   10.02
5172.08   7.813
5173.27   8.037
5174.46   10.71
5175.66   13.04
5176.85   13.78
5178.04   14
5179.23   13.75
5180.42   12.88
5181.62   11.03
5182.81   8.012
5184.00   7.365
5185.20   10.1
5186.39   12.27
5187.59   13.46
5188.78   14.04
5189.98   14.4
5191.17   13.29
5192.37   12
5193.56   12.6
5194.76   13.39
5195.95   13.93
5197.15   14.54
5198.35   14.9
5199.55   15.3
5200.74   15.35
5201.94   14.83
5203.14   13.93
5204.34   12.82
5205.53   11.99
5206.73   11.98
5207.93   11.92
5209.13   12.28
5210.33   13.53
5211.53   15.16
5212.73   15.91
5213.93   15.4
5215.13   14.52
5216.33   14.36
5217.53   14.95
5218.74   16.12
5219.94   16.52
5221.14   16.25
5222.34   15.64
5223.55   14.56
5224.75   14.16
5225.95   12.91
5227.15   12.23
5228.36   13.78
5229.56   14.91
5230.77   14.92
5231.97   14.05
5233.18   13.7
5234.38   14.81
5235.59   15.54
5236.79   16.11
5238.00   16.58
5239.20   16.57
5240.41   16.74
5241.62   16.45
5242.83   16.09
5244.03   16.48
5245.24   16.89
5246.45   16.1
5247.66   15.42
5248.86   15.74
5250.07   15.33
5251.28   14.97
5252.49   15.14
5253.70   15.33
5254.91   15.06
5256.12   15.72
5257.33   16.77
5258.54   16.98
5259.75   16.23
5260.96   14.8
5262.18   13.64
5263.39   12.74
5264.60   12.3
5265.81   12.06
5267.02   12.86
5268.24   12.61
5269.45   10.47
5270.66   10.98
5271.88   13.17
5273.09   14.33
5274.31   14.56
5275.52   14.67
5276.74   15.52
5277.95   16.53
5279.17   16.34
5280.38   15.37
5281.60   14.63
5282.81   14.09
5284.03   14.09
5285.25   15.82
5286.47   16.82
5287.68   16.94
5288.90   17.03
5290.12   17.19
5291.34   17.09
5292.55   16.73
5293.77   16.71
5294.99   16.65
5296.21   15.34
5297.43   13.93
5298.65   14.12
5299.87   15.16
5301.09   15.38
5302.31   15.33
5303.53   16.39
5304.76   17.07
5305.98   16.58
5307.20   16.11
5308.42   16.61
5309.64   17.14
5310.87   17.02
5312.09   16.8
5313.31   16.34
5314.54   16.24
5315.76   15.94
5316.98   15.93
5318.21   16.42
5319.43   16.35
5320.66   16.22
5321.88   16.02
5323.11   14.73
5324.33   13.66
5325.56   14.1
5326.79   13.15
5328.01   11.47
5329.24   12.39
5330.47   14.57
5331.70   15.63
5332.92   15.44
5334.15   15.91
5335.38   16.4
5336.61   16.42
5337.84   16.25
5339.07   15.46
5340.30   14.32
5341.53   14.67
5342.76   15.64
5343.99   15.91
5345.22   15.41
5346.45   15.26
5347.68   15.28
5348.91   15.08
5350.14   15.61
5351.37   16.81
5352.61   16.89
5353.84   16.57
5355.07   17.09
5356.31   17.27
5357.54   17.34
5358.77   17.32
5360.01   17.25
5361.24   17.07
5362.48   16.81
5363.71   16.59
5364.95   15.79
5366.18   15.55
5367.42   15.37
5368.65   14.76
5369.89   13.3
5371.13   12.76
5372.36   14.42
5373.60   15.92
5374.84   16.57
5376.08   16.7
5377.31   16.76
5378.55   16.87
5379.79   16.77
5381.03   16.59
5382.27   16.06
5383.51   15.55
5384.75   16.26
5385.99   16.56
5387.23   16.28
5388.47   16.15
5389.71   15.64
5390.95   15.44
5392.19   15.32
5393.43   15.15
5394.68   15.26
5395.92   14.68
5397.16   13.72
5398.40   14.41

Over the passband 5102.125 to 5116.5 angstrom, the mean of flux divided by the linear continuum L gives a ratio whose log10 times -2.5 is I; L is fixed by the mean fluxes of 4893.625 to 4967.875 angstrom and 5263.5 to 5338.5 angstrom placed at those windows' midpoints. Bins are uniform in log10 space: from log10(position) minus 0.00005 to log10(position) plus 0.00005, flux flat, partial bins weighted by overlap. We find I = 0.08 mag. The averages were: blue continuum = 15.6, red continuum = 15.2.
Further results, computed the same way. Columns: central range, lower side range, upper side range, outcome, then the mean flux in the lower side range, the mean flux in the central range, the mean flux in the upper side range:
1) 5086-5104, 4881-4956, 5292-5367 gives 0.06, 15.4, 14.8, 15.8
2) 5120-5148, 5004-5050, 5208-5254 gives 0.06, 14.3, 13.9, 15.1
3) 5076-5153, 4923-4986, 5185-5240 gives 0.03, 15.5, 14.2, 14.2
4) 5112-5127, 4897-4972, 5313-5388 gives 0.09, 15.5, 14.4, 15.7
